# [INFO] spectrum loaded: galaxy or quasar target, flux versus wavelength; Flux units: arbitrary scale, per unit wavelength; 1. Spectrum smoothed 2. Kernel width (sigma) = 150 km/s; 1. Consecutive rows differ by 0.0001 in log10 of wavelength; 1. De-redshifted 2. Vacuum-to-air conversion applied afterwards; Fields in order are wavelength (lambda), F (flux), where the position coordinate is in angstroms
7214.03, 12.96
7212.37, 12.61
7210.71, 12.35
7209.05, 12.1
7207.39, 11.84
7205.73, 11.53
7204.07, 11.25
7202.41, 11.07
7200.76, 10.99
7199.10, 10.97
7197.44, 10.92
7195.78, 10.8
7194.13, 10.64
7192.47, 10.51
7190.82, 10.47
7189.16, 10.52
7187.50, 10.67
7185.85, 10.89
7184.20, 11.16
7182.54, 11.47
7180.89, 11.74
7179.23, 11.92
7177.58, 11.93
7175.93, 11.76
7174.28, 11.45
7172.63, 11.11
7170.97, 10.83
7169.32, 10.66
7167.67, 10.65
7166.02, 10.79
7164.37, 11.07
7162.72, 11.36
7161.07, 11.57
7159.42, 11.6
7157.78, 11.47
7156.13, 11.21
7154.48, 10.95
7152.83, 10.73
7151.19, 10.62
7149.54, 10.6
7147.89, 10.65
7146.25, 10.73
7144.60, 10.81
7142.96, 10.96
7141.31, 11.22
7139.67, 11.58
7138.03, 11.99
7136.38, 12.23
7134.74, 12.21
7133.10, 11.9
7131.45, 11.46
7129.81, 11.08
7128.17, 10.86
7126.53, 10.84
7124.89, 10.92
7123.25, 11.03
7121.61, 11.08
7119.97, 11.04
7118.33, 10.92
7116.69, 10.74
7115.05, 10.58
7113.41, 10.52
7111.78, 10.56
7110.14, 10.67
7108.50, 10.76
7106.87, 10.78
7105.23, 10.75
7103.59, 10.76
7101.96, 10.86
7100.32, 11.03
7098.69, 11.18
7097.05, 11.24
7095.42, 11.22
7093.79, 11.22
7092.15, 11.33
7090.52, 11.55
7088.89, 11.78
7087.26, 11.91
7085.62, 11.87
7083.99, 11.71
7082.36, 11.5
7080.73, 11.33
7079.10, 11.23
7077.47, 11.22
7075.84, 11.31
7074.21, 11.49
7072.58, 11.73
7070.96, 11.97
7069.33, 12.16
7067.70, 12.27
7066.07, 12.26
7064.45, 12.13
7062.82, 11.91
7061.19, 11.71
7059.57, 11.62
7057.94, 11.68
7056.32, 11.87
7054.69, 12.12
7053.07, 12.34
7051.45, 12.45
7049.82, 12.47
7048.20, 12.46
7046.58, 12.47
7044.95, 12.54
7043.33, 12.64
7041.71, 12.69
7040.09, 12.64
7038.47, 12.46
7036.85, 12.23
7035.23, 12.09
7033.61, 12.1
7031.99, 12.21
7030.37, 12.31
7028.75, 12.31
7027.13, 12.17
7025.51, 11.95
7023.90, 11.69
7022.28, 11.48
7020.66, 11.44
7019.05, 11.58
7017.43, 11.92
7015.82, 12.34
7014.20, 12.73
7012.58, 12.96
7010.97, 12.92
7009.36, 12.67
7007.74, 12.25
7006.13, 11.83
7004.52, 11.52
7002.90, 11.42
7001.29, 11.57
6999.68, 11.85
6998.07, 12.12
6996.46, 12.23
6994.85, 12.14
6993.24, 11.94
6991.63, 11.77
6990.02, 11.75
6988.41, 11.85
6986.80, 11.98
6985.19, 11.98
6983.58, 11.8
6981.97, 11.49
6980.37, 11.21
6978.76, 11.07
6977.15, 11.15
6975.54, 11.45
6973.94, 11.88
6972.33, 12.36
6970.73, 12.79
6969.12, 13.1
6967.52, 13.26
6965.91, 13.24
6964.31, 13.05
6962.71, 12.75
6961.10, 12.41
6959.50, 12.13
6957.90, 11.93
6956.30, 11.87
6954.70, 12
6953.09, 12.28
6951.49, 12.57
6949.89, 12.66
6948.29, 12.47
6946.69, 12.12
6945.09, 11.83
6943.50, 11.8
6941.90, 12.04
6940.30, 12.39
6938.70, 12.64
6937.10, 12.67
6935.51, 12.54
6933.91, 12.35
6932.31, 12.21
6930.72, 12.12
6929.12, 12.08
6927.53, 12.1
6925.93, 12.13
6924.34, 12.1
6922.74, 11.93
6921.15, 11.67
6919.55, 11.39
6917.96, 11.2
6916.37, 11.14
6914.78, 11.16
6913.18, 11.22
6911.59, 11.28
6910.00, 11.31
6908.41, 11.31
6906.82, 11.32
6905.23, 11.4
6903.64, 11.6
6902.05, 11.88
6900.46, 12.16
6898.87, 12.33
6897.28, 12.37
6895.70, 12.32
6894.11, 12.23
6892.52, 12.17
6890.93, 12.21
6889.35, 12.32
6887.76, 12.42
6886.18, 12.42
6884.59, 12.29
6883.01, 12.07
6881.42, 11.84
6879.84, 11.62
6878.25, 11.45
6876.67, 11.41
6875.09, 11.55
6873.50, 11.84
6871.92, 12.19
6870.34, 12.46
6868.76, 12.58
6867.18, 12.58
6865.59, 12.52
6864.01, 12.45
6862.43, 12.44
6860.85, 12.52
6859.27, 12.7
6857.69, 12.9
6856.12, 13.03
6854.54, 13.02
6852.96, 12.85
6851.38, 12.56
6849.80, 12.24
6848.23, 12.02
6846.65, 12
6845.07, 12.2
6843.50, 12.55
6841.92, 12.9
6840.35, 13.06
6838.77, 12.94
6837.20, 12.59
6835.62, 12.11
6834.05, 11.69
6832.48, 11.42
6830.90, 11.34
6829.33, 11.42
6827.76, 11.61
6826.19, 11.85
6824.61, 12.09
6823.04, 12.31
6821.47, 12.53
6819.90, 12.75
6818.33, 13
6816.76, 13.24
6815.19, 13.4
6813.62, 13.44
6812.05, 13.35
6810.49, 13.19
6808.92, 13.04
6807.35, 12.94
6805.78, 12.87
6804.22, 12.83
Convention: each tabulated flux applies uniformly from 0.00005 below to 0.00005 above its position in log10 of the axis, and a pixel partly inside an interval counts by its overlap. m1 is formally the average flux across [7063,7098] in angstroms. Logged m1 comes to 11.6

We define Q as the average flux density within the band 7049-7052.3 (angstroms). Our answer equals 12.5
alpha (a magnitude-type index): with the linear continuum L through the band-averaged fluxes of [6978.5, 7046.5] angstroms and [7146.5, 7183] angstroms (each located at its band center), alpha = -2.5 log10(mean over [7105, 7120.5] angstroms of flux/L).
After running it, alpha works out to 0.074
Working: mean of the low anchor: 12.1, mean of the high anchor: 11.2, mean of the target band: 10.7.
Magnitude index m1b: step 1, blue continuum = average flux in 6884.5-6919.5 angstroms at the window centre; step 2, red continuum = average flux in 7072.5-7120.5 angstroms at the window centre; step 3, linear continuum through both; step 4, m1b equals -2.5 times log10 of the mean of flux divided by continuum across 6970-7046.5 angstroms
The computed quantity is -0.05 mag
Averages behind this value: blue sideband 11.8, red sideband 11.1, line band 12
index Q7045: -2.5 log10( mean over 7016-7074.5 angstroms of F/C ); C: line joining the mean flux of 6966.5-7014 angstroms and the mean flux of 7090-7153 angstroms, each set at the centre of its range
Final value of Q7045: -0.04 mag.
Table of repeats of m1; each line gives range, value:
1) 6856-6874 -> 12.5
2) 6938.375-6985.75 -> 12.2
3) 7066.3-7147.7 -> 11.3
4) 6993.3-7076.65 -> 12.1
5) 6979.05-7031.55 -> 12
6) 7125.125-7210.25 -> 11.2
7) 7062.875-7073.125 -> 12.1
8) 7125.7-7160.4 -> 11.2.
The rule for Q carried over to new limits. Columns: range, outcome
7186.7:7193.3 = 10.5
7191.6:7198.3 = 10.7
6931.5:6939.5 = 12.5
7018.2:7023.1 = 11.5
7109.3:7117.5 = 10.6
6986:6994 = 11.9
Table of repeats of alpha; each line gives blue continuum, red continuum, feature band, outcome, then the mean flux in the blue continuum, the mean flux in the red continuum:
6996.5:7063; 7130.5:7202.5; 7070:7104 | 0.03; 12.1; 11.2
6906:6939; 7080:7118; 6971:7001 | -0.02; 11.8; 11.1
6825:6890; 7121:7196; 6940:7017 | -0.03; 12.2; 11.1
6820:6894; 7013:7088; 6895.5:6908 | 0.03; 12.2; 12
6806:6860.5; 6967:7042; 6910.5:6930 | 0.06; 12.5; 12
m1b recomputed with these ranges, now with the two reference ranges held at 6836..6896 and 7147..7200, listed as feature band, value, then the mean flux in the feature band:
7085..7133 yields 0.03 mag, 11.1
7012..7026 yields -0.03 mag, 12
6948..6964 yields -0.03 mag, 12.3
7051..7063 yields -0.04 mag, 12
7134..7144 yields -0.05 mag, 11.7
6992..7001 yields -0.02 mag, 12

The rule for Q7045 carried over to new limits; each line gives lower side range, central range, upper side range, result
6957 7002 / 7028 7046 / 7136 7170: -0.06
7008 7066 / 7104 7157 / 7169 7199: 0.04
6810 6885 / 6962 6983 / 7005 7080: 0.00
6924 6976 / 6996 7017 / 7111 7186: -0.02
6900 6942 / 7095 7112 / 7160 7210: 0.05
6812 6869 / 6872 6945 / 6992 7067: 0.04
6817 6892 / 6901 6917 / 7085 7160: 0.06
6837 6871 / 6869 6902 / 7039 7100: 0.04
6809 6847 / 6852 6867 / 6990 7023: -0.03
